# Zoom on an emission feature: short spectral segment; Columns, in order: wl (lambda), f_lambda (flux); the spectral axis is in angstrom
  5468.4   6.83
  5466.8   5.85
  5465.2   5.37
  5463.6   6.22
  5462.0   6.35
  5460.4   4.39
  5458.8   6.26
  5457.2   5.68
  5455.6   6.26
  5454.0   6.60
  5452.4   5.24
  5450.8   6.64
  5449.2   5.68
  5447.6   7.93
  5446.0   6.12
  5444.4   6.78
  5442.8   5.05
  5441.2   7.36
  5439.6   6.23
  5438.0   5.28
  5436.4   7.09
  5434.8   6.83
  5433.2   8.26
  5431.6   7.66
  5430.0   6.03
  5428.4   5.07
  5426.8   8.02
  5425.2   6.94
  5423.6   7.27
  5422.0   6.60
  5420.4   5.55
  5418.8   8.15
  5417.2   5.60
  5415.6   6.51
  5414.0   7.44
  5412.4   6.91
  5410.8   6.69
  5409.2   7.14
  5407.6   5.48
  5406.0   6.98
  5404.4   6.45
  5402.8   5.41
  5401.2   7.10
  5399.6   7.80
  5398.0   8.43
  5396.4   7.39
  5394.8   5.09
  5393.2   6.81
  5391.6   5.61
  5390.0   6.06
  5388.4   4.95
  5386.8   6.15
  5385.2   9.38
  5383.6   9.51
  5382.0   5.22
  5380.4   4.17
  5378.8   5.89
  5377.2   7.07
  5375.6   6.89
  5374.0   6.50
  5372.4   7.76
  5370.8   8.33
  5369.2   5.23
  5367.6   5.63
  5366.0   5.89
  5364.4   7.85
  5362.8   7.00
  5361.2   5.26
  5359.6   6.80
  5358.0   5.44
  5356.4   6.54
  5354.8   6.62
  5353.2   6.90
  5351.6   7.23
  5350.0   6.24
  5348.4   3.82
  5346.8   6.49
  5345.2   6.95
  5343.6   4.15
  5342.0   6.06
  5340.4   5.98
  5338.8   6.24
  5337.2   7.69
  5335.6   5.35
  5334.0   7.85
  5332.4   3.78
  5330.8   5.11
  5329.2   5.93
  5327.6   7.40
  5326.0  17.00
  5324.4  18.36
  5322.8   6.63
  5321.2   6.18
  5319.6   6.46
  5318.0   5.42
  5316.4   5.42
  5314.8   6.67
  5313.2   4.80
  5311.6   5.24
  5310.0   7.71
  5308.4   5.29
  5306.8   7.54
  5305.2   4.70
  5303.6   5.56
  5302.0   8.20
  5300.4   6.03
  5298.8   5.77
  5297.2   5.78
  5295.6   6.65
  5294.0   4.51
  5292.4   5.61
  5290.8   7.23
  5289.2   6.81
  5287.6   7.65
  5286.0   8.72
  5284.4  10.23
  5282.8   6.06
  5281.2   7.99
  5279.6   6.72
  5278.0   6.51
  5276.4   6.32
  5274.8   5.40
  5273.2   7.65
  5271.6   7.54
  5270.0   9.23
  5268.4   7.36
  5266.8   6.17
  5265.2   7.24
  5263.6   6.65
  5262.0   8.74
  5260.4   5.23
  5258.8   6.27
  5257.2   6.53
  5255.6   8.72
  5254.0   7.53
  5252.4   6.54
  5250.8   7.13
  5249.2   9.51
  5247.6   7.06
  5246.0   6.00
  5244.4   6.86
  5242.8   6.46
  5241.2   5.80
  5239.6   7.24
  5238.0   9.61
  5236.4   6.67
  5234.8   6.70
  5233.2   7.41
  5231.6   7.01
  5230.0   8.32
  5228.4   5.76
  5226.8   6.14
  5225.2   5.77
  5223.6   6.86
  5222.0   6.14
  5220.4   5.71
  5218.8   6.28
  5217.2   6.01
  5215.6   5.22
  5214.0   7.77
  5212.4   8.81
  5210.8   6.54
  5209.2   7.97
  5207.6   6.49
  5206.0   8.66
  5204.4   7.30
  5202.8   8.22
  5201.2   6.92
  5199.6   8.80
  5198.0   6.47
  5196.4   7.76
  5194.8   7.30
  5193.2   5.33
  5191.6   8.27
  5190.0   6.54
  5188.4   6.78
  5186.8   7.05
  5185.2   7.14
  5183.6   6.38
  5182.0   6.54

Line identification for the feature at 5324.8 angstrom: H-beta 4861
